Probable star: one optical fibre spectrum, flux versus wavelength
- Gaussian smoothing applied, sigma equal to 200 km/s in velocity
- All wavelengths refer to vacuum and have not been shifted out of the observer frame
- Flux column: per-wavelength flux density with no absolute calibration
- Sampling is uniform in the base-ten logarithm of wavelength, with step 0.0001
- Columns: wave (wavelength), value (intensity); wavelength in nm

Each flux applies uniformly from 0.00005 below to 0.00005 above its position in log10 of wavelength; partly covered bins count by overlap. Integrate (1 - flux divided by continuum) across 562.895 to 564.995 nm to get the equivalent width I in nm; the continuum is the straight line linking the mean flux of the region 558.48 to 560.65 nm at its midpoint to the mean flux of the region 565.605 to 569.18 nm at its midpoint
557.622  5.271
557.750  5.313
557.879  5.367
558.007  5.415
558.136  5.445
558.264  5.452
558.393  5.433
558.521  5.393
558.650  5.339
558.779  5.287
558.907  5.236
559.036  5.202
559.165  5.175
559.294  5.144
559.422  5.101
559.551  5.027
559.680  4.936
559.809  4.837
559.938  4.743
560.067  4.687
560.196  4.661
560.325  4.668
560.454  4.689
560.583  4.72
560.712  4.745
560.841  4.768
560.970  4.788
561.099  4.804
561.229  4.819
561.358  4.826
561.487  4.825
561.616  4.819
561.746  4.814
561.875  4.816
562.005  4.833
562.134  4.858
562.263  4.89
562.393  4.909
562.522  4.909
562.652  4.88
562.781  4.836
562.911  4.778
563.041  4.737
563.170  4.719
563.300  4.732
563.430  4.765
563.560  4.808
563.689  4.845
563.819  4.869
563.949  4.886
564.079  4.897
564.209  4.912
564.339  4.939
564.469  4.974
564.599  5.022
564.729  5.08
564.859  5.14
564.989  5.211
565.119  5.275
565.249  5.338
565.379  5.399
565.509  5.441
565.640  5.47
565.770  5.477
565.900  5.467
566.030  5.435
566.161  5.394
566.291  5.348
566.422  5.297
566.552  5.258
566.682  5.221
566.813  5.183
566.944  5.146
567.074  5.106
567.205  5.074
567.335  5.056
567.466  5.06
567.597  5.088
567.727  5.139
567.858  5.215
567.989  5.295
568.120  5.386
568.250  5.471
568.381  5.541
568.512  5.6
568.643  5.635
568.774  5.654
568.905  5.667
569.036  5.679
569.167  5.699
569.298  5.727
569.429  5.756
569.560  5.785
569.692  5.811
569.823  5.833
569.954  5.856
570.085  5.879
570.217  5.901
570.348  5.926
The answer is 0.12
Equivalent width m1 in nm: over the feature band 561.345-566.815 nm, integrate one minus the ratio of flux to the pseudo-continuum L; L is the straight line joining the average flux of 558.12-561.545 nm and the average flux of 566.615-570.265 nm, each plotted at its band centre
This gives 0.203 nm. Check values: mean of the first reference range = 4.98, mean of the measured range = 5.04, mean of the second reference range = 5.48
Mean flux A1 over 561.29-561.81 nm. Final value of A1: 4.82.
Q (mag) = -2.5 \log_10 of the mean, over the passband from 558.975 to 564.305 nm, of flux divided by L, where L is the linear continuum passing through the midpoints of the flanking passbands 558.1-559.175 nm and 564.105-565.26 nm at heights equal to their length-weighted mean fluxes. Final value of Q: 0.08 mag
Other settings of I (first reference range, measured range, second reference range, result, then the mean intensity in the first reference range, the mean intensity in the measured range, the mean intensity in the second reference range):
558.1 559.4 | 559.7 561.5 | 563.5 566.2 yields 0.17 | 5.3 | 4.76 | 5.16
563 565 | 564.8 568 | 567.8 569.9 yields -0.01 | 4.9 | 5.26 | 5.61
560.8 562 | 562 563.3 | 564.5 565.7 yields 0.03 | 4.81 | 4.83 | 5.25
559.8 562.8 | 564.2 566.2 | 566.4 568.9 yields -0.06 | 4.8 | 5.26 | 5.3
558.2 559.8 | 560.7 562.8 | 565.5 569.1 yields 0.17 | 5.21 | 4.84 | 5.35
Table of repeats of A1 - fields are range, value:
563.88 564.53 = 4.92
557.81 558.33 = 5.41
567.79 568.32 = 5.34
